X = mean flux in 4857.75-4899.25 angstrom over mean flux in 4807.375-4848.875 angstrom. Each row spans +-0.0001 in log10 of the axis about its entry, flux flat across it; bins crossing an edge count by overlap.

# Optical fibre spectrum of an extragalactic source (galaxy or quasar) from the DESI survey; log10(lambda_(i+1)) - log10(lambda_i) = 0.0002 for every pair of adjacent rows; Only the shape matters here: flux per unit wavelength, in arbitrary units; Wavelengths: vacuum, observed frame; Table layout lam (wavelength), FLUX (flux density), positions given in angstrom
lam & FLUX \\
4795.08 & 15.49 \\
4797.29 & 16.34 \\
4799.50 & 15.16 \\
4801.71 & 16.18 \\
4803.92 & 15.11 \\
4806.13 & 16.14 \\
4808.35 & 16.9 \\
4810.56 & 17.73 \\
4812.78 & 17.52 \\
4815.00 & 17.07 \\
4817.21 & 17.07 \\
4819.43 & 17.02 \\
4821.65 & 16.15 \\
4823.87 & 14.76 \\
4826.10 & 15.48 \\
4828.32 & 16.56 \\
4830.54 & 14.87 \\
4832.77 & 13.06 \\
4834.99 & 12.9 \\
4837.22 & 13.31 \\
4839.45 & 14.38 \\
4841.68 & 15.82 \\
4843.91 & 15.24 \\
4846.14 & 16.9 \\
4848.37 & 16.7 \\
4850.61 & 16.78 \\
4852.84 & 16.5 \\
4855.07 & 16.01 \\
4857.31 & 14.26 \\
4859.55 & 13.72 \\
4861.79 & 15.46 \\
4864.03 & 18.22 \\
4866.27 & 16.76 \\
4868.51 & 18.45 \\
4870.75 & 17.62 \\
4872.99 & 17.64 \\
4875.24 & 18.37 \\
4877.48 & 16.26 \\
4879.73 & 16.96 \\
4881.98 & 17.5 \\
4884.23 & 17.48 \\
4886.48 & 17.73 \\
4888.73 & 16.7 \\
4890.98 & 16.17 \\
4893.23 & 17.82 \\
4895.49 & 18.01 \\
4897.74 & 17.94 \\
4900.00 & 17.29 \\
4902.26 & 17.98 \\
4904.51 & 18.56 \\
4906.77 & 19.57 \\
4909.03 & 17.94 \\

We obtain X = 1.1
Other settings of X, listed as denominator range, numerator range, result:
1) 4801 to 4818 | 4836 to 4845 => 0.88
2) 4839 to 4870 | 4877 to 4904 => 1.08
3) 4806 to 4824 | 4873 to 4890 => 1.03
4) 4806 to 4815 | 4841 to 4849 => 0.94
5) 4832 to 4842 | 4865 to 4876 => 1.29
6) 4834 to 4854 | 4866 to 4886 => 1.13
